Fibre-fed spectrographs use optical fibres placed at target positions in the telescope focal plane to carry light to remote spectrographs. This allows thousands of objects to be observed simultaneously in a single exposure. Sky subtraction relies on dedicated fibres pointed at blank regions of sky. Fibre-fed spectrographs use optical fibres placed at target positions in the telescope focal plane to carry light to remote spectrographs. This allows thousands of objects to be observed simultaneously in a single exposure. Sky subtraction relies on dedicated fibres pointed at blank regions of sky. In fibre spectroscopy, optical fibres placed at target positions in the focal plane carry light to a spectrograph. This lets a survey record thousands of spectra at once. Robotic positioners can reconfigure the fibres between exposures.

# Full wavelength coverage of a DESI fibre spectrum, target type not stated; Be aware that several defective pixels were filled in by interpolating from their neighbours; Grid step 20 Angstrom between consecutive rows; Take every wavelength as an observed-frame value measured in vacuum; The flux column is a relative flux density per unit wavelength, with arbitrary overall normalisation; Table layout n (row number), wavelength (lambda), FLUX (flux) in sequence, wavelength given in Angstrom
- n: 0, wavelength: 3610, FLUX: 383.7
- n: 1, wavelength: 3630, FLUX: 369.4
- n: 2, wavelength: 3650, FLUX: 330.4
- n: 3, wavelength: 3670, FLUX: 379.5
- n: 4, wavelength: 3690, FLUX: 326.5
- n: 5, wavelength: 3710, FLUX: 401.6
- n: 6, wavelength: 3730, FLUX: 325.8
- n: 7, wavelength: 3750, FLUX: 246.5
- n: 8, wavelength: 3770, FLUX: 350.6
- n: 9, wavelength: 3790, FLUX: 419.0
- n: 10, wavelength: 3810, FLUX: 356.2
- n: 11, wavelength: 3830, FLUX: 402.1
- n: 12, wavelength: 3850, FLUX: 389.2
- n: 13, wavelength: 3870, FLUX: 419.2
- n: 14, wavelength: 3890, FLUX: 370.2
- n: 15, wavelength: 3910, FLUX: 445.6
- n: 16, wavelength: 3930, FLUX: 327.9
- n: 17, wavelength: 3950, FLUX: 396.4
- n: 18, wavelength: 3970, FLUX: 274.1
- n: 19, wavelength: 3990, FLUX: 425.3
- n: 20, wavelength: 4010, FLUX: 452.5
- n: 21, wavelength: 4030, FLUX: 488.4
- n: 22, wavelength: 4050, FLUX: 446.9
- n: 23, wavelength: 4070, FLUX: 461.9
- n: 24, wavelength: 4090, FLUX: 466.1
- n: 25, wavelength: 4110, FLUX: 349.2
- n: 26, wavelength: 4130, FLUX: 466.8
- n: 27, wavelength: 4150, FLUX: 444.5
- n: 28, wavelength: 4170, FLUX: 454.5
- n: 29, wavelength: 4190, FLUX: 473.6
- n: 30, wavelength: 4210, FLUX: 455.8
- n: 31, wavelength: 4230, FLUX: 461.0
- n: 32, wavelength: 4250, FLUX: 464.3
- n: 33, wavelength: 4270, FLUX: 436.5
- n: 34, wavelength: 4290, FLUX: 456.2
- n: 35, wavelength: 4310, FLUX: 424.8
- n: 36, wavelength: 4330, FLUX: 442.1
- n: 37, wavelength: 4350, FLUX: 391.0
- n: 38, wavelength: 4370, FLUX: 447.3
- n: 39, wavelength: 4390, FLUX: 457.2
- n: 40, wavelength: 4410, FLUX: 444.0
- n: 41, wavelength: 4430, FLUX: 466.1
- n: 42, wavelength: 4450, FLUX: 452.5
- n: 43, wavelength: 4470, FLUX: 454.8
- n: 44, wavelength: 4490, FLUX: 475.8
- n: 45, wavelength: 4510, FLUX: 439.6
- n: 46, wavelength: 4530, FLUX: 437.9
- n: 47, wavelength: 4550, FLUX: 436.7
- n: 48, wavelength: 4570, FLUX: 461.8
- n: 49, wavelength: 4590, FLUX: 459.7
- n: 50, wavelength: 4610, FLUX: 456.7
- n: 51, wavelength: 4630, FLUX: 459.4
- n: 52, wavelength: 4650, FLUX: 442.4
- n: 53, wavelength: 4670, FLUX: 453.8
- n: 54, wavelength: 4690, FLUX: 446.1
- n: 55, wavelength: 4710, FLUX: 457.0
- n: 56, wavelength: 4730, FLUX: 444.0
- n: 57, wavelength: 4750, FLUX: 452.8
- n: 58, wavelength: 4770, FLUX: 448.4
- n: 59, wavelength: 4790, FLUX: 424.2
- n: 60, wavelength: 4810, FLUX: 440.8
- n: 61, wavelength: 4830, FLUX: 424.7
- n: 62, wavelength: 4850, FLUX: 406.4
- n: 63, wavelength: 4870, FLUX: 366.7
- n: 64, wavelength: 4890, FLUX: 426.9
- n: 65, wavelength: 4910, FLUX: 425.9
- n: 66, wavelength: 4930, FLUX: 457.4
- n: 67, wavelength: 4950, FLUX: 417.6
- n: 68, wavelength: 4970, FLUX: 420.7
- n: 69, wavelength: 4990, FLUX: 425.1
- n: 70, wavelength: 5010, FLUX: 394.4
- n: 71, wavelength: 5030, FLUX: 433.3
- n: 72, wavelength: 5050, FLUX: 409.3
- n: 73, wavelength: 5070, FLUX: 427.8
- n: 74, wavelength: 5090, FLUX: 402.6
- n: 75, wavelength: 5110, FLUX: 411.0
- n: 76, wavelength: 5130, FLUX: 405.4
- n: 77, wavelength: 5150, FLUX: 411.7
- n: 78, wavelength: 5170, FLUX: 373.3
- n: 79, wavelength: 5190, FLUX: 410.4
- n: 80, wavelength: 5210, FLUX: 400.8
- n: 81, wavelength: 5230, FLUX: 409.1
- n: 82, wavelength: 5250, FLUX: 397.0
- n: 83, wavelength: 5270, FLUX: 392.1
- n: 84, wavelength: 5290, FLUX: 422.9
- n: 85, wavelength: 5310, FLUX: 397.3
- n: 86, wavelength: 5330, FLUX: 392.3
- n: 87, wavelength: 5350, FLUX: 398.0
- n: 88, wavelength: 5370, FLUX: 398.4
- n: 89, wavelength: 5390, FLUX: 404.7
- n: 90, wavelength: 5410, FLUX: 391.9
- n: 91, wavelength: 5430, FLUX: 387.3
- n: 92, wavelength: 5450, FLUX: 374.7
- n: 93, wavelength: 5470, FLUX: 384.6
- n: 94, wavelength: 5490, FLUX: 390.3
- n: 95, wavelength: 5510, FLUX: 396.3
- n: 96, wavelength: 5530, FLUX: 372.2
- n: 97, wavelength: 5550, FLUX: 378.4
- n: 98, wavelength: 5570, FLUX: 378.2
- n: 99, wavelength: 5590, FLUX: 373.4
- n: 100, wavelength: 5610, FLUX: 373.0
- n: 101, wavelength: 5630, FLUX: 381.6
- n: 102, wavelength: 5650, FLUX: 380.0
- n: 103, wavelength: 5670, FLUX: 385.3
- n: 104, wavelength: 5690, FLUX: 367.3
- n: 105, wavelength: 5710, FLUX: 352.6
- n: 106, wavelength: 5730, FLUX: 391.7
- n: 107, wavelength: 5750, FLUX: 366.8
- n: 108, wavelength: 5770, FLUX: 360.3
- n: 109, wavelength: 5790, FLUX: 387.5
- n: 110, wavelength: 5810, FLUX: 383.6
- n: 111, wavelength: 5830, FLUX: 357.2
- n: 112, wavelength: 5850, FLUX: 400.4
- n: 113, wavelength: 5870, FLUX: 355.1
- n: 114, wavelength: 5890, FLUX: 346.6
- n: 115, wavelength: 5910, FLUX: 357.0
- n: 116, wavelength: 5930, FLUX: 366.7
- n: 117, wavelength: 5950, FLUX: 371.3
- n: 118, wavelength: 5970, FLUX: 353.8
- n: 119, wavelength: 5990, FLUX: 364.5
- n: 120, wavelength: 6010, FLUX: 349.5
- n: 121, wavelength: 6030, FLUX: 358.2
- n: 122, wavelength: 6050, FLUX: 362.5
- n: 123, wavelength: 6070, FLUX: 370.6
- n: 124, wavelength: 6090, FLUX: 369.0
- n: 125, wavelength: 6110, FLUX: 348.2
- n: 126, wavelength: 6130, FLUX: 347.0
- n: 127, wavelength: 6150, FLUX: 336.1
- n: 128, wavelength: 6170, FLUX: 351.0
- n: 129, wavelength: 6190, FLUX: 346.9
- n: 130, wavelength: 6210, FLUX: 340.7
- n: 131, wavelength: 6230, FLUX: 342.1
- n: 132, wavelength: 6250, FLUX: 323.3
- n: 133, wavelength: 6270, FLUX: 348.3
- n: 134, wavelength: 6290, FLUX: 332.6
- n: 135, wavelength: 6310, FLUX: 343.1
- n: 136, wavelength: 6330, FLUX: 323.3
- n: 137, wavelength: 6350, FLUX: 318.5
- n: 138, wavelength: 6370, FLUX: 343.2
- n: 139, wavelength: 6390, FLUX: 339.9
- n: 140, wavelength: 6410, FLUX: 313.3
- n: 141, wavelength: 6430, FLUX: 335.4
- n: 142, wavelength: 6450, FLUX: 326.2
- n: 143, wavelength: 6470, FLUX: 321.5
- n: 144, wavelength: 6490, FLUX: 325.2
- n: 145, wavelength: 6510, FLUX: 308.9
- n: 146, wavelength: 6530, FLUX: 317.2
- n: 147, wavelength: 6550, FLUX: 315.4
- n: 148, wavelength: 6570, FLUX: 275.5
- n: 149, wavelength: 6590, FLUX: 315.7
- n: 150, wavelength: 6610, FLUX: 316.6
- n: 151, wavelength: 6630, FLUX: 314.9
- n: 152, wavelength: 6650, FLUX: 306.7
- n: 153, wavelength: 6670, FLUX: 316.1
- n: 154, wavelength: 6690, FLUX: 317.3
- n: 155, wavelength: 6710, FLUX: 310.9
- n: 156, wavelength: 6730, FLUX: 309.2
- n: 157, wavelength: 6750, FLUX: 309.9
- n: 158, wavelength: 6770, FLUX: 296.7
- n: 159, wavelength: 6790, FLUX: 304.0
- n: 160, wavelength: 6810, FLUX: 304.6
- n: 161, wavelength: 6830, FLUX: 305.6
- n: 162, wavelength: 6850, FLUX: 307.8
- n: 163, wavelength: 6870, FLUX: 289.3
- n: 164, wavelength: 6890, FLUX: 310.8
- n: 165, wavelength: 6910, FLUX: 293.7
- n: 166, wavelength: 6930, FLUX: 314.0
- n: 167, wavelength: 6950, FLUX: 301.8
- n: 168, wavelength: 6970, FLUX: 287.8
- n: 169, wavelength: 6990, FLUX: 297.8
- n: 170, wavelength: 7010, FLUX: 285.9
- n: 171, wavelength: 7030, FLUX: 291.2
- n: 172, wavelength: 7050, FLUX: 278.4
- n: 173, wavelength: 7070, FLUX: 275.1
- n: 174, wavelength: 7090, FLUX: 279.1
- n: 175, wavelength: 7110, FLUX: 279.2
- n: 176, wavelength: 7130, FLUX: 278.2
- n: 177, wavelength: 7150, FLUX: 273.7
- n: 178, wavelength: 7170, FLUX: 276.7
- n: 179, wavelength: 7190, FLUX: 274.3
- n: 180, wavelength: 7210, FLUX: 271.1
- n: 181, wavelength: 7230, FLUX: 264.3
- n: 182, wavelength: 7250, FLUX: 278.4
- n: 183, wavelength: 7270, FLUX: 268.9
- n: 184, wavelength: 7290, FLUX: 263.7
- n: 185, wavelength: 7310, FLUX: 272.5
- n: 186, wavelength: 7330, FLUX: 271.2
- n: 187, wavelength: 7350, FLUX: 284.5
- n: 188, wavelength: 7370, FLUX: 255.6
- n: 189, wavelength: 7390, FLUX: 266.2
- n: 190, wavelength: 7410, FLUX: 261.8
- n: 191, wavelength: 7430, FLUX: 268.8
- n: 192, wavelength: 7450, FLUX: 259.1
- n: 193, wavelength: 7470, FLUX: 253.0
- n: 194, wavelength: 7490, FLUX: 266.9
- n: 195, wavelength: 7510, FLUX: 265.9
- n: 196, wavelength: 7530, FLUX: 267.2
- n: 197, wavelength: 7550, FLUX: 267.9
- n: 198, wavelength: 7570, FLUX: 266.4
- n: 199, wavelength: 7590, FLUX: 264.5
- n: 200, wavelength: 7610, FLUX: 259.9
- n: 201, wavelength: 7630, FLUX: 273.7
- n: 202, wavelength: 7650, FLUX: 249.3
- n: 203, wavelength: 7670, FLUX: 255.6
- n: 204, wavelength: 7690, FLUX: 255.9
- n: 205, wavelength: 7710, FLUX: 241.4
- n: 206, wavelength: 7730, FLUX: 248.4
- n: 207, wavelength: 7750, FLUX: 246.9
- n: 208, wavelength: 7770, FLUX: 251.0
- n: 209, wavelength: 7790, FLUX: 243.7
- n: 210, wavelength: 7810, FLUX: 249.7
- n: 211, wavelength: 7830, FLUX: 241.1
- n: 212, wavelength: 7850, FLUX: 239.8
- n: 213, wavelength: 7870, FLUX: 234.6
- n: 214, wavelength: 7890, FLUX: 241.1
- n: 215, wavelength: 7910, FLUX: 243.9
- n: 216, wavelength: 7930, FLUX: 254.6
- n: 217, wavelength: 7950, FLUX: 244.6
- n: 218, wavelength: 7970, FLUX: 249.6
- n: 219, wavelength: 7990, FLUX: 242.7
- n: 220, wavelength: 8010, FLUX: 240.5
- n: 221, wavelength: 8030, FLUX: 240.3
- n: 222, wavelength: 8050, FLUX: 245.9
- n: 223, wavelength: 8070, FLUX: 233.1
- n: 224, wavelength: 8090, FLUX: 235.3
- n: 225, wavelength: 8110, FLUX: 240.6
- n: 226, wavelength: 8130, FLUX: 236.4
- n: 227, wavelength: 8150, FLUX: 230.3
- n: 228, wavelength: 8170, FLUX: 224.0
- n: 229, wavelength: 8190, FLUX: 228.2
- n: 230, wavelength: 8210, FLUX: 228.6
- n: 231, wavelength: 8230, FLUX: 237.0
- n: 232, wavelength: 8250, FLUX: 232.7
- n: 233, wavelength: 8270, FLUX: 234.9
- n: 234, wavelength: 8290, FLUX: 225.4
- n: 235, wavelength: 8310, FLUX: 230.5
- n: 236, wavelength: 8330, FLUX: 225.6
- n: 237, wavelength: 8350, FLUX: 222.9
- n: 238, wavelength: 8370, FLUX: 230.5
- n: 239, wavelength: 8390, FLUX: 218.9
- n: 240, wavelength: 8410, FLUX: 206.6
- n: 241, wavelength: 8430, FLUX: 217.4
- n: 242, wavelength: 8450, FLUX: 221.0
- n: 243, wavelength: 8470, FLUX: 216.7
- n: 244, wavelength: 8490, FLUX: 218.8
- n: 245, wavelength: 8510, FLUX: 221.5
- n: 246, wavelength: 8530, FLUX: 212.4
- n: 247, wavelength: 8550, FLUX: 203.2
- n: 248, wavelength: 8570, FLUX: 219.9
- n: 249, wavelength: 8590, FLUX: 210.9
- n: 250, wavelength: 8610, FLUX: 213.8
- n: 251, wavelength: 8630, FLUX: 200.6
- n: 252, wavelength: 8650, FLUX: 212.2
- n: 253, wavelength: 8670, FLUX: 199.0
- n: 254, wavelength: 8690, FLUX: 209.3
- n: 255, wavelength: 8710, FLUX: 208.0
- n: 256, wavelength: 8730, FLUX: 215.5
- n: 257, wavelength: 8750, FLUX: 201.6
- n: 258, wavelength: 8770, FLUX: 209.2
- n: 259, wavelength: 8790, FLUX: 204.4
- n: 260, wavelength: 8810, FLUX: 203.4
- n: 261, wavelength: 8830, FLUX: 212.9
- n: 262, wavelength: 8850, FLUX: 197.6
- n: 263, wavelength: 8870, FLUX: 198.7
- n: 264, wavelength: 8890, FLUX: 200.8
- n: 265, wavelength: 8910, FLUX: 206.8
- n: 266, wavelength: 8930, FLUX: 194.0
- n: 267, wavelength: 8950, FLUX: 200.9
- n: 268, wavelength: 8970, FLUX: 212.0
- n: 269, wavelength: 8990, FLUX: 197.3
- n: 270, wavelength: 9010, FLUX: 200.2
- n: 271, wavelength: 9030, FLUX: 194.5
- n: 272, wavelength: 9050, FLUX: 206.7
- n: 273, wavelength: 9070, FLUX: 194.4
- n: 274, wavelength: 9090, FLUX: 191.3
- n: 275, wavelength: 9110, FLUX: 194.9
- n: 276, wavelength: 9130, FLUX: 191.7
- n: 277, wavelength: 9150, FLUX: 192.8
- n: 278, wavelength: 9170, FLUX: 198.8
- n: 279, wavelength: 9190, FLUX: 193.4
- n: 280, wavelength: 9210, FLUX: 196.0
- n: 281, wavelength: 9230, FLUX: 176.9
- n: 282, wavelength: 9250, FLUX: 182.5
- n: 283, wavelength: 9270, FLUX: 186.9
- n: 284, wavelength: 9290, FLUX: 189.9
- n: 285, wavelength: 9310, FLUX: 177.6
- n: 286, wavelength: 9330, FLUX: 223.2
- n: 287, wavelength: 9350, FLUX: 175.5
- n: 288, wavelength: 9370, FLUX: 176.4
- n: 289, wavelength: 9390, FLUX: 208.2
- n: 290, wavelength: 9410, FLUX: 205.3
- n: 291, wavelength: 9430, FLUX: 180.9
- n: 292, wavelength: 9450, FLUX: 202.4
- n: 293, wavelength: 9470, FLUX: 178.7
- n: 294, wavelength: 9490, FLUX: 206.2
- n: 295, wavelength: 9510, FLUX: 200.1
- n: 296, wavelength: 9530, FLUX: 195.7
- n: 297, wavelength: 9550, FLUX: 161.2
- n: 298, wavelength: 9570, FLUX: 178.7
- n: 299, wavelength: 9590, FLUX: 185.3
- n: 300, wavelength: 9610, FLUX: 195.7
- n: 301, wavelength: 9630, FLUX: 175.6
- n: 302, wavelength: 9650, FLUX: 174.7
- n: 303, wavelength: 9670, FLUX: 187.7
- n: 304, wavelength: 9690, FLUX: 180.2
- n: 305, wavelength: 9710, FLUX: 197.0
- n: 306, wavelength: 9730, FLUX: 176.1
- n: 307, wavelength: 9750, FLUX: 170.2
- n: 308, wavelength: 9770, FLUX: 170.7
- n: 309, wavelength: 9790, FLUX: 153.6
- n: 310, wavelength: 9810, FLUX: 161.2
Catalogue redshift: 0.00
